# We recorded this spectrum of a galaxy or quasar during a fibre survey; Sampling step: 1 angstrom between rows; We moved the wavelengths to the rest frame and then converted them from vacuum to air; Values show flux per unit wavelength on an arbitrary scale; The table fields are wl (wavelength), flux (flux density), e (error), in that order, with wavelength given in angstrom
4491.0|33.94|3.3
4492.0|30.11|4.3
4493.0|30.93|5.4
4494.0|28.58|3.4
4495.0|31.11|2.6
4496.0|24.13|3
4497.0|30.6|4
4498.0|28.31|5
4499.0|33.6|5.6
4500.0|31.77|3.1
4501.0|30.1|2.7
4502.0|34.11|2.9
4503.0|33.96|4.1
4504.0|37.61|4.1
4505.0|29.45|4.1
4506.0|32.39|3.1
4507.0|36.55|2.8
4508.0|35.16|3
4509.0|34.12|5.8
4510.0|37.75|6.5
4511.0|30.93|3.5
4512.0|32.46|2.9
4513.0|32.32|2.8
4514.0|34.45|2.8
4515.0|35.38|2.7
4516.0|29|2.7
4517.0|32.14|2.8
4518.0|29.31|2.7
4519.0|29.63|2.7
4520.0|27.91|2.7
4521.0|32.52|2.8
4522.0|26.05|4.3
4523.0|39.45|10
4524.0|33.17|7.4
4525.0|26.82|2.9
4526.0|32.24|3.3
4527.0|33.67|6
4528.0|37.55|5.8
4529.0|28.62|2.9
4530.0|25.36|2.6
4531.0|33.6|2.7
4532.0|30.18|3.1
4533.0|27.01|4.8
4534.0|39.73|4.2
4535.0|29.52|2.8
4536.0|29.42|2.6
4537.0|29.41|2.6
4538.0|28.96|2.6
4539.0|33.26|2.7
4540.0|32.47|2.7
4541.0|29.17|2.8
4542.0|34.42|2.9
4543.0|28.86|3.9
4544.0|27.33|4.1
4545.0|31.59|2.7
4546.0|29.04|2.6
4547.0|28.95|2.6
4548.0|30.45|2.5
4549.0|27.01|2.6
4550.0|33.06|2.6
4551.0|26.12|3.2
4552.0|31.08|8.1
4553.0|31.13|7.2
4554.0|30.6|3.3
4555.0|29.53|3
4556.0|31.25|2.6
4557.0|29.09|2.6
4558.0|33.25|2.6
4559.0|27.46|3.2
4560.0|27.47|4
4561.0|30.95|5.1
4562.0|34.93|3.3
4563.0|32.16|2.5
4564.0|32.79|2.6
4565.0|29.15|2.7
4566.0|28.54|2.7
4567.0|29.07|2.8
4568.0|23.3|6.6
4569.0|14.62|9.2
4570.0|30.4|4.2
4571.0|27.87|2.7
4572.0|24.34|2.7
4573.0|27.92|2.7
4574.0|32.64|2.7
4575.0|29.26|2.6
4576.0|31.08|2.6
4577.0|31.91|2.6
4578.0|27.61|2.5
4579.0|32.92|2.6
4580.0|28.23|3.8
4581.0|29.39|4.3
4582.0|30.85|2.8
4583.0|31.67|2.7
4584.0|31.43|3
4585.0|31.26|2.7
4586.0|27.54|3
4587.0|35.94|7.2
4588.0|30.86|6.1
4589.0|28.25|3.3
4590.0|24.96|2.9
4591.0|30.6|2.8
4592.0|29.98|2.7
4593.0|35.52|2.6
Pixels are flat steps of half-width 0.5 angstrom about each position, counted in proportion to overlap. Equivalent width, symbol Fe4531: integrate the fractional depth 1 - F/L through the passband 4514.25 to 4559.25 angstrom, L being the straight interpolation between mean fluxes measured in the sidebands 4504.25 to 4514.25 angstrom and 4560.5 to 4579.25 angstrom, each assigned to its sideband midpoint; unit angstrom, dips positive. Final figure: 1.1 angstrom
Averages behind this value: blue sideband 33.6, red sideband 29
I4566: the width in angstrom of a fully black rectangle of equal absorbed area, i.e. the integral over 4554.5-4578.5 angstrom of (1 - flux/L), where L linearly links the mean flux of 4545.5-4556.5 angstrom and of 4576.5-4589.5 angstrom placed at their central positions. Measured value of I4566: 0.9 angstrom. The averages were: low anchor 29.8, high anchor 30.6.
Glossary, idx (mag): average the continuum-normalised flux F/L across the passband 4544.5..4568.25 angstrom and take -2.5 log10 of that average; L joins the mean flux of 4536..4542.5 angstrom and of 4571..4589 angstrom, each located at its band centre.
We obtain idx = 0.03 mag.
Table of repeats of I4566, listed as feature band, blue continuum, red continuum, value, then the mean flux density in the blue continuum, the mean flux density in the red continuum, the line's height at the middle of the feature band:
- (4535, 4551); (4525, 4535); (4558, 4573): 0.16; 31.6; 28.2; 30.4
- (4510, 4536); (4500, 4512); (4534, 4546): 0.46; 33.7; 30.7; 32.2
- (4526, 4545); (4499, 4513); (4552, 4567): 0.49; 33.5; 30.6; 31.9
